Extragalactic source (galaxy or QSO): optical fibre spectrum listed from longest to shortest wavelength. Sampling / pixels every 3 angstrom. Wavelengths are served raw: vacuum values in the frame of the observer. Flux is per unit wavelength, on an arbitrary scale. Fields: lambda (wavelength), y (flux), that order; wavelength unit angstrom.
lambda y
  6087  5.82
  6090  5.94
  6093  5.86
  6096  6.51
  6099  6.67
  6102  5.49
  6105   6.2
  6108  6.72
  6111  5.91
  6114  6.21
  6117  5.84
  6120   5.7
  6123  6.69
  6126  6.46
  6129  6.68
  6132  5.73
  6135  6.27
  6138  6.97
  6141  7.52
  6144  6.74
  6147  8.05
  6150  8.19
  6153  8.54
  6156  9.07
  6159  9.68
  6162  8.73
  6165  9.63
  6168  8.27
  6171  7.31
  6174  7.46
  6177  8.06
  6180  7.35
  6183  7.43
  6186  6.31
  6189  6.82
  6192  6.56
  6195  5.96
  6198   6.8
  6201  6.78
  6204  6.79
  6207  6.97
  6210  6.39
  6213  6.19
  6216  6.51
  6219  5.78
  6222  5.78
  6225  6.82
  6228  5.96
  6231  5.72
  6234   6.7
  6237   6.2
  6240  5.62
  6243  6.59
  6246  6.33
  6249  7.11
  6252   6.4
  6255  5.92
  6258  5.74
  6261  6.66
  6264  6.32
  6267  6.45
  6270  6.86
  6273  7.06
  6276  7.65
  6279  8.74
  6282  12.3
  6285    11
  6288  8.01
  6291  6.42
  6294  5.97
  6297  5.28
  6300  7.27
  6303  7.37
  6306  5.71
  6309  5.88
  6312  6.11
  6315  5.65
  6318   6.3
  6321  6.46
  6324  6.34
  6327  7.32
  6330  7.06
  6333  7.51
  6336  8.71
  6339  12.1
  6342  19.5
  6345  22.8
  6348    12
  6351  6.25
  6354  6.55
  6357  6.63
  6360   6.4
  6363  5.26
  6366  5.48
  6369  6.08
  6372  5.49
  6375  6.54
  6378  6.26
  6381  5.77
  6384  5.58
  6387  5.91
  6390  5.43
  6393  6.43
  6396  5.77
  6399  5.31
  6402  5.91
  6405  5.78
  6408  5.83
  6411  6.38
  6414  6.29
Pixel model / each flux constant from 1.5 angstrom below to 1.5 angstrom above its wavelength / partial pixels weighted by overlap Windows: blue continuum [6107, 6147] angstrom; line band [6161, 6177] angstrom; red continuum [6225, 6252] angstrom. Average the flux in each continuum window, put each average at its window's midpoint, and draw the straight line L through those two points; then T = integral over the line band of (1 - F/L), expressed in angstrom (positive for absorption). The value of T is -4.6 angstrom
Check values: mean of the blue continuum 6.48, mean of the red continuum 6.32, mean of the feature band 8.25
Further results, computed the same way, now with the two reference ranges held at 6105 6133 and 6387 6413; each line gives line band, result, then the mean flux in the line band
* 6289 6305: -1.31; 6.49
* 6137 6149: -2.28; 7.37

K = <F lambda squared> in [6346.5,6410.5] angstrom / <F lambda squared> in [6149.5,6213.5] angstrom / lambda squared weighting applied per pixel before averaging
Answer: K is 0.88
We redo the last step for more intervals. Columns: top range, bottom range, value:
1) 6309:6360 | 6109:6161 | 1.36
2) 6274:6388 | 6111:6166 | 1.14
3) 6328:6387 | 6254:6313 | 1.21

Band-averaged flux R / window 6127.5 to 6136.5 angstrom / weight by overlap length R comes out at 6.23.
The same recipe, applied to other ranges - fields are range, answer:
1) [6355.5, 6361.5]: 6.52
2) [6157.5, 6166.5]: 9.35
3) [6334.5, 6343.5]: 13.4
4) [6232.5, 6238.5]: 6.45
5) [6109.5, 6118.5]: 5.99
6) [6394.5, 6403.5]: 5.66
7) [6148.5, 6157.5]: 8.6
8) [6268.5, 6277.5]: 7.19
